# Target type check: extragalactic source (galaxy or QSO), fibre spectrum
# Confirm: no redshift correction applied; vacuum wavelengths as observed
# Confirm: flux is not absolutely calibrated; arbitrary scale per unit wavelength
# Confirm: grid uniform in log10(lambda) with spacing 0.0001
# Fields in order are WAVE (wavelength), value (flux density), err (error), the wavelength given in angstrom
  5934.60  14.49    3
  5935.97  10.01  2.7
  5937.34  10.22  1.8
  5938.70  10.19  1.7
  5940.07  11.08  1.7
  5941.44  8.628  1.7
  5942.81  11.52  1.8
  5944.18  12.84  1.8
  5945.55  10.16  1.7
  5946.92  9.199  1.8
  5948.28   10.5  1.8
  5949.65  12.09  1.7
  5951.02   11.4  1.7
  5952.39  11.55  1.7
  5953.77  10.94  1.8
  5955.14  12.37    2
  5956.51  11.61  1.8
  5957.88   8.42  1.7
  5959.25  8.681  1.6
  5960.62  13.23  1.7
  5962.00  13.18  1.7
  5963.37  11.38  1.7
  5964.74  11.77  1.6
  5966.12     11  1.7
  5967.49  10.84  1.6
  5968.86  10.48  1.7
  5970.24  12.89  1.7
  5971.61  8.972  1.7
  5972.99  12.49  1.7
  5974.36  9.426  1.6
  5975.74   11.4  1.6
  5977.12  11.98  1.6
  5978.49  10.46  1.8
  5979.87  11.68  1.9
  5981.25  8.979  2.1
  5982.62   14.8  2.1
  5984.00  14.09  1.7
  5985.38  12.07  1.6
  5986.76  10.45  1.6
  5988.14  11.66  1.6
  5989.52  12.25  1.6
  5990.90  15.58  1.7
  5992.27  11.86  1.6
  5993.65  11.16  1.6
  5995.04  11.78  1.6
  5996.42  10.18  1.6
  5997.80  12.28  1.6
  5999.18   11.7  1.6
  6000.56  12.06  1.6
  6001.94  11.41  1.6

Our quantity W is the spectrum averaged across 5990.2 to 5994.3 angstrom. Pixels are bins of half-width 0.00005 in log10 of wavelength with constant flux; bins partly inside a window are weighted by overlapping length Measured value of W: 12.9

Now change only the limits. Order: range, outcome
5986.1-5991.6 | 12.5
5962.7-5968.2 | 11.3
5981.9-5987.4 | 12.8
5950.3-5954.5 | 11.3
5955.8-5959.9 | 9.61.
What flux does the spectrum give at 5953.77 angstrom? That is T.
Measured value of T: 10.94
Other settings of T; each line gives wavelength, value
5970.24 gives 12.89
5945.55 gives 10.16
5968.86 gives 10.48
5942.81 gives 11.52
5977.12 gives 11.98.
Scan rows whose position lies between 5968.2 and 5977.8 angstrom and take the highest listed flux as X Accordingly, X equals 12.89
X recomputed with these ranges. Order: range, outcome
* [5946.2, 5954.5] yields 12.09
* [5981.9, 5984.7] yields 14.8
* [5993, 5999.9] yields 12.28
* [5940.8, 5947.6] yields 12.84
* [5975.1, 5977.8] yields 11.98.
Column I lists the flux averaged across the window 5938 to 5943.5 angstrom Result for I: 10.4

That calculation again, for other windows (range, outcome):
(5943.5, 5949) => 10.7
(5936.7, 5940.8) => 10.5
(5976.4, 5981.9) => 10.8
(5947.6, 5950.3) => 11.3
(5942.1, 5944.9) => 12.1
